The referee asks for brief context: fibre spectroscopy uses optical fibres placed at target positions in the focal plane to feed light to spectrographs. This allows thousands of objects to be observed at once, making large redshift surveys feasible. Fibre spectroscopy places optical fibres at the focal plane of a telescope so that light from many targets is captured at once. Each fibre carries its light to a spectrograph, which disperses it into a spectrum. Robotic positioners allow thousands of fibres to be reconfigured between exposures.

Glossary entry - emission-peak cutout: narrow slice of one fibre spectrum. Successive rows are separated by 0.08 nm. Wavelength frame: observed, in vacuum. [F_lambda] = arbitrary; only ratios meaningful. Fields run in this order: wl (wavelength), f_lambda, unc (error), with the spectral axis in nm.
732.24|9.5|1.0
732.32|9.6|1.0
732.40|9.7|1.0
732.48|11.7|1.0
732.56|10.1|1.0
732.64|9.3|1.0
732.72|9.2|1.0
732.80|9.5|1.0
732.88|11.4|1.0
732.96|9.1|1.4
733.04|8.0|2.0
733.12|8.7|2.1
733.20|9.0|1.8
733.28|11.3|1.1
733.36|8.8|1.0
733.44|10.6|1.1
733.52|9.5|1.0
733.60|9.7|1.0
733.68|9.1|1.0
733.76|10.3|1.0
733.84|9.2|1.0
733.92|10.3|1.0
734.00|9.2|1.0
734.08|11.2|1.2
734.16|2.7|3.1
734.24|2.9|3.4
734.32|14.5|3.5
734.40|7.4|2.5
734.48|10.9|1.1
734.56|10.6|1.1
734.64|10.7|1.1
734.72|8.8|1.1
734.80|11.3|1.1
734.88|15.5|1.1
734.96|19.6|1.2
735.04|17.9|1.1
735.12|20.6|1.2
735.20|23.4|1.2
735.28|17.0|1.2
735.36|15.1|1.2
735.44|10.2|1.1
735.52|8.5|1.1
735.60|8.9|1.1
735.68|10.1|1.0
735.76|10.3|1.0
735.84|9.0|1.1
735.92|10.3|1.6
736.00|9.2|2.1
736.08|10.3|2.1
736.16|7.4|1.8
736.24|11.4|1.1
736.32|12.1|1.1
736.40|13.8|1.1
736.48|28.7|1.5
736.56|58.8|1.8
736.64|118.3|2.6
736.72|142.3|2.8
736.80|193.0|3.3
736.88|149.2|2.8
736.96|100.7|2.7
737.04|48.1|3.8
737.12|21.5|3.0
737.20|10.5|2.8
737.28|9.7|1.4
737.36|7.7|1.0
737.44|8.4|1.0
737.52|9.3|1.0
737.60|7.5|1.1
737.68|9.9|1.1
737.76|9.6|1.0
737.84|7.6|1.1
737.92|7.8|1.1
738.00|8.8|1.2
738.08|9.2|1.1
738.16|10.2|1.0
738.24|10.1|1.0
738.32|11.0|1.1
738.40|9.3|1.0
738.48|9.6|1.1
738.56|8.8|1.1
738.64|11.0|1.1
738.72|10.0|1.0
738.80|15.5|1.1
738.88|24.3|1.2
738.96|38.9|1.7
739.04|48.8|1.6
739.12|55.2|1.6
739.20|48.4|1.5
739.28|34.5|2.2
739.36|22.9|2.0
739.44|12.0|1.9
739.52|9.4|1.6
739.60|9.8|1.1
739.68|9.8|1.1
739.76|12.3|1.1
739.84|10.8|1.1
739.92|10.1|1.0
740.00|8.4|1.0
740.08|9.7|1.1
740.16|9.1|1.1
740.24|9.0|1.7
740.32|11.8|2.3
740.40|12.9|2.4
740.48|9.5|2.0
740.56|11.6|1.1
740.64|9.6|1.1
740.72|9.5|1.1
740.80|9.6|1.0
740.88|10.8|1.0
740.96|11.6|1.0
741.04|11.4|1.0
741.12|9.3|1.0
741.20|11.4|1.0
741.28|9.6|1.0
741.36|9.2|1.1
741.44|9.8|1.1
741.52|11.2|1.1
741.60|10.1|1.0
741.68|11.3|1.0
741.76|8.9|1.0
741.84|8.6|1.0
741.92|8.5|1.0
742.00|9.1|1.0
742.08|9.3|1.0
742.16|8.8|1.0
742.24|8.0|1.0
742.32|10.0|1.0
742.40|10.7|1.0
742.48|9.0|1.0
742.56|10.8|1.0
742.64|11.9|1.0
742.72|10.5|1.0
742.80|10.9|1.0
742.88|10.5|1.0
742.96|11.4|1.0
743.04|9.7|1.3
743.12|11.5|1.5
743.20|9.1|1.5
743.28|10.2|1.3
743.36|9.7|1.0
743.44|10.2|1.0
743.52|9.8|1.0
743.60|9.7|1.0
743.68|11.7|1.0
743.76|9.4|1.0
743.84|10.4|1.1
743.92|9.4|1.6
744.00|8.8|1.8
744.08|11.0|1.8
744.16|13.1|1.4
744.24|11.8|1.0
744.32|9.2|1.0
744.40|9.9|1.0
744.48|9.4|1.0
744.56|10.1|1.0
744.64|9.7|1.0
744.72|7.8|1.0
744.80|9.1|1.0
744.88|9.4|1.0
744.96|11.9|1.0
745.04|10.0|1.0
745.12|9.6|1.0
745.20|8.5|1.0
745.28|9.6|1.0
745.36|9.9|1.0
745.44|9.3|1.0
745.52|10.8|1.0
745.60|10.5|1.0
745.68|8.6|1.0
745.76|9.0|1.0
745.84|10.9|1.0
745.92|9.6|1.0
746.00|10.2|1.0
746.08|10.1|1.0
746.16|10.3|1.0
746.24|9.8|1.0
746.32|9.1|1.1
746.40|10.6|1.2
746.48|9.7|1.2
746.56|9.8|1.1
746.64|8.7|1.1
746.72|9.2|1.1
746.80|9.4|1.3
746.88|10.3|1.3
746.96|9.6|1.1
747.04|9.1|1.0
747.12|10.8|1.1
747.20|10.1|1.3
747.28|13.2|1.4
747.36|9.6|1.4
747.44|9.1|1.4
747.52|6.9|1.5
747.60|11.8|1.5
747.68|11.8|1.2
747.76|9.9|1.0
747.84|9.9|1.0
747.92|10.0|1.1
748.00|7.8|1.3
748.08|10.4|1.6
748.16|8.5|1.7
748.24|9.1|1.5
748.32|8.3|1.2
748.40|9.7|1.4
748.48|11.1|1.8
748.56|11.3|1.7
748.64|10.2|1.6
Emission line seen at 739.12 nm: [N II] 6583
